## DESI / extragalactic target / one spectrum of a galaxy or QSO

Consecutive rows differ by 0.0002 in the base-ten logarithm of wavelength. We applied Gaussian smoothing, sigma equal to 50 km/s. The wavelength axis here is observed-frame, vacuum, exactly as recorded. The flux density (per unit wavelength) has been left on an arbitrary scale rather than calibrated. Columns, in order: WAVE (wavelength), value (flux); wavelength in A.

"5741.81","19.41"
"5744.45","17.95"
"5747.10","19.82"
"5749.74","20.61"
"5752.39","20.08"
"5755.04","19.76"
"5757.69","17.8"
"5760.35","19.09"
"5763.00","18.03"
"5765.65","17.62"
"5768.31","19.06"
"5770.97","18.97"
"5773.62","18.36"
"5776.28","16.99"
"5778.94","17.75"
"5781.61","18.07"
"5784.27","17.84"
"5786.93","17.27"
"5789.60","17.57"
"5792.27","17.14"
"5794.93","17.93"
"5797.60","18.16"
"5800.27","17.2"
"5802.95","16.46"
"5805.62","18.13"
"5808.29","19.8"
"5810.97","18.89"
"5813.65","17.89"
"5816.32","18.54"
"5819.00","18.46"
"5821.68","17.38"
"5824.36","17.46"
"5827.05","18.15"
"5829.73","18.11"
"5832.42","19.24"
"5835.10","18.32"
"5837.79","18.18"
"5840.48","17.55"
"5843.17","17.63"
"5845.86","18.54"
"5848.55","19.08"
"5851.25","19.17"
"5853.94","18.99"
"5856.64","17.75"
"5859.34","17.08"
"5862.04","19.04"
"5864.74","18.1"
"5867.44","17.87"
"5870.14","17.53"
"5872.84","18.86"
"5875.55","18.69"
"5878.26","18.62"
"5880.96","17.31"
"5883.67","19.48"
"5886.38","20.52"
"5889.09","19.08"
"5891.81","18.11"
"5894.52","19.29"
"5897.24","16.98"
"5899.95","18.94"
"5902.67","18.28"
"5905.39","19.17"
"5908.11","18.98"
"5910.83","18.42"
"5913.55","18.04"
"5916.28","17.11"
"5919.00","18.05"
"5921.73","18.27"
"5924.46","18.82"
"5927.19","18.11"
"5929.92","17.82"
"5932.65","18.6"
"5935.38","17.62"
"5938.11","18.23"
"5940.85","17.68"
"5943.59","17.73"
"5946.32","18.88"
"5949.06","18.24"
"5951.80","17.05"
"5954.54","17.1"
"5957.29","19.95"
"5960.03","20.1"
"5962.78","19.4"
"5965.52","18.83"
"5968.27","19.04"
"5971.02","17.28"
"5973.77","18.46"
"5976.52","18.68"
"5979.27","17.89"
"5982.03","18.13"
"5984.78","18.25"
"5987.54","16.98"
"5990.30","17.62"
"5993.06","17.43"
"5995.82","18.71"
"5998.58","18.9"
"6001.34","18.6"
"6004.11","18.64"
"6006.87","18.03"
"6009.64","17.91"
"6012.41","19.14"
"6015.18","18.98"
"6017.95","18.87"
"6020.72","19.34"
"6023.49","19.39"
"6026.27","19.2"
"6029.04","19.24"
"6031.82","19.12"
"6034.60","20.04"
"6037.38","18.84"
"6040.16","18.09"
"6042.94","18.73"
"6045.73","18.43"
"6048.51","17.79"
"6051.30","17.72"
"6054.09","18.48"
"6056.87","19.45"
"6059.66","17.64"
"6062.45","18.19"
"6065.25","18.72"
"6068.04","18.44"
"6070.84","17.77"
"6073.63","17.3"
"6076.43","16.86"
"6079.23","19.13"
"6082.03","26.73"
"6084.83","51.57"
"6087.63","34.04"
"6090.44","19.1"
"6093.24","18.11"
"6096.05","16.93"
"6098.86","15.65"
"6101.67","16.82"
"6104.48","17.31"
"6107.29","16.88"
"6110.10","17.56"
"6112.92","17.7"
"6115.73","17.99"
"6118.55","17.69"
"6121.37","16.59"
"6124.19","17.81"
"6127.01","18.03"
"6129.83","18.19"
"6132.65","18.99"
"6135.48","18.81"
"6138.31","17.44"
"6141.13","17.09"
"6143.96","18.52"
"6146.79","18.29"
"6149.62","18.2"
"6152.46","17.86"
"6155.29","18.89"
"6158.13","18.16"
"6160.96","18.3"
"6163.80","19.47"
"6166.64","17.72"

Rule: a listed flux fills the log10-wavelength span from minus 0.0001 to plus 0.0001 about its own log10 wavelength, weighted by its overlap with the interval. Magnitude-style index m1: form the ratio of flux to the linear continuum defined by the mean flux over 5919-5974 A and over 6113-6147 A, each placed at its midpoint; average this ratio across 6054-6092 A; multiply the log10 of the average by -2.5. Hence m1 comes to -0.24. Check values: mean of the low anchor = 18.4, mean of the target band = 22.5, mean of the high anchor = 17.9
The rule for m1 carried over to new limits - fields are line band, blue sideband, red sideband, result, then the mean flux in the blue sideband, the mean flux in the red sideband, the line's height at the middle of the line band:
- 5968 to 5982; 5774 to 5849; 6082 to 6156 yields 0.045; 18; 19.8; 19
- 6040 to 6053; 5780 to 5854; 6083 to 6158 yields 0.067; 18.1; 19.7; 19.3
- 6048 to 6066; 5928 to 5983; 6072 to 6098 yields 0.245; 18.3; 24.2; 22.9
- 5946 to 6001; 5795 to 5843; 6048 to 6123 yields 0.048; 18.1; 19.9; 19.2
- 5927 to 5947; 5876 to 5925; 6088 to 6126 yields 0.020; 18.5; 17.9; 18.4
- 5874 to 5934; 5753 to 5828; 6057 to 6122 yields 0.024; 18.1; 20.2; 18.9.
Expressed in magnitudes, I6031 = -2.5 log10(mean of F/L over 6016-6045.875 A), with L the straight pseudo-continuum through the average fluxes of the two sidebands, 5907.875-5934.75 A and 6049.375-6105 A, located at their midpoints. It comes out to 0.05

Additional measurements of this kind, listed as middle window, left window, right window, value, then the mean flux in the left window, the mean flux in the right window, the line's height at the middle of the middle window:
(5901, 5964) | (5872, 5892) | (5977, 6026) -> 0.02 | 18.9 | 18.4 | 18.7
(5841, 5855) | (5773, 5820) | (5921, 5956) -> -0.04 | 17.9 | 18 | 17.9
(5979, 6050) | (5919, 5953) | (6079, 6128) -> 0.05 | 18.1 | 20.9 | 19.4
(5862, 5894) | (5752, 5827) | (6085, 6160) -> -0.02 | 18.1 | 19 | 18.3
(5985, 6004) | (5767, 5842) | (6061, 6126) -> 0.08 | 18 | 20.2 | 19.5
